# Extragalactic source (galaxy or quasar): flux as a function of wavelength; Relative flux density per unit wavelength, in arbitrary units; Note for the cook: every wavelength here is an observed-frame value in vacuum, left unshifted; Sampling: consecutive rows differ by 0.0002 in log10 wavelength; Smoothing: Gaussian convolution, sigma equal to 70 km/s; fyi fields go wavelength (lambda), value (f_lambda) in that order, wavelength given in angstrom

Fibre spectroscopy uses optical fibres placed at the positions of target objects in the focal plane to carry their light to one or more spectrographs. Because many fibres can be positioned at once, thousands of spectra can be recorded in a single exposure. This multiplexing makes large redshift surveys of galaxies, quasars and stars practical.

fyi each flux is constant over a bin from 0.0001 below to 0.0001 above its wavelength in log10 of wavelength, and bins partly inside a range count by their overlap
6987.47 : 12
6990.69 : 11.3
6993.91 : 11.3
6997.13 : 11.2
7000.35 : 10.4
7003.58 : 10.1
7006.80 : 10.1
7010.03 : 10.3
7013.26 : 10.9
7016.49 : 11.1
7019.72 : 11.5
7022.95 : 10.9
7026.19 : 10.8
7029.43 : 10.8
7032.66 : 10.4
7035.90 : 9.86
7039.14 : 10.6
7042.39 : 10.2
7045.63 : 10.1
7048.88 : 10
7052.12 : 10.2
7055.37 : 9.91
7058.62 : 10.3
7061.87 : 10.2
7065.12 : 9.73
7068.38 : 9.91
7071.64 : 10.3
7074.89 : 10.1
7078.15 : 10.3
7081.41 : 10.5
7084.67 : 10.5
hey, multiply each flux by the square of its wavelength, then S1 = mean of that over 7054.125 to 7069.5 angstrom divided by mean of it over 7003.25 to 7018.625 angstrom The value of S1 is 0.96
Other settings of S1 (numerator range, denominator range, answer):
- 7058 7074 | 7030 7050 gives 0.99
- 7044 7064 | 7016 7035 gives 0.94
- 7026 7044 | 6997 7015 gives 1.01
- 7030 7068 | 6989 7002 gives 0.93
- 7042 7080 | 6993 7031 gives 0.95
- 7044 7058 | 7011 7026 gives 0.92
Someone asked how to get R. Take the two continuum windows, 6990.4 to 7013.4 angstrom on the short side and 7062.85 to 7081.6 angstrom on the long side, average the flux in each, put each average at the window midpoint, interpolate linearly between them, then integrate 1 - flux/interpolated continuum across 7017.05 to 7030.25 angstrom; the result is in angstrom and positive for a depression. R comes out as -0.67 angstrom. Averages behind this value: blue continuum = 10.7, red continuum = 10.1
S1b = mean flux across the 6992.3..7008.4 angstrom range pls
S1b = 10.6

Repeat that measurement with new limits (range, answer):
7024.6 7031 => 10.8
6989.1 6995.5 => 11.3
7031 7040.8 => 10.3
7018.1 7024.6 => 11.2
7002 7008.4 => 10.1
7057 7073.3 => 10.1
